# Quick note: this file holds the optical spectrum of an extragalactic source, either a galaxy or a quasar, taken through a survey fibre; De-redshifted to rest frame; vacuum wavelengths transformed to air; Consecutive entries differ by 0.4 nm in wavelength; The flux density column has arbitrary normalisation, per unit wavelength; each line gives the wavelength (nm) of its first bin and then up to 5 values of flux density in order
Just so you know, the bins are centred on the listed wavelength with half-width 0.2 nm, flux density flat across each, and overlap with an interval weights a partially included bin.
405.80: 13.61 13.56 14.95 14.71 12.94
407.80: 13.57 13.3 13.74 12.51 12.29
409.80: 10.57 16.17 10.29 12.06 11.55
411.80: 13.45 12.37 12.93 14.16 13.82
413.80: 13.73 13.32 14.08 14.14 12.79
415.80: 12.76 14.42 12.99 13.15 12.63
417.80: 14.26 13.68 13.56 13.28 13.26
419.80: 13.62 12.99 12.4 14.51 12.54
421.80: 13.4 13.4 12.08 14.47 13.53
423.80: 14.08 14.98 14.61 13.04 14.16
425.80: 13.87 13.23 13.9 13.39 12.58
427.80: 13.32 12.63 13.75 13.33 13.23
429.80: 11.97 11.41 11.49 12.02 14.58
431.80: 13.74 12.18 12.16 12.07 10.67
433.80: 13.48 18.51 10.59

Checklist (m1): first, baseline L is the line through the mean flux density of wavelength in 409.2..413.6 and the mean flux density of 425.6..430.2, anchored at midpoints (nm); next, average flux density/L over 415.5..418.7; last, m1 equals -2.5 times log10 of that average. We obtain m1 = -0.05 mag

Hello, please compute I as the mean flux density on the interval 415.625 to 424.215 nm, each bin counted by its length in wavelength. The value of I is 13.4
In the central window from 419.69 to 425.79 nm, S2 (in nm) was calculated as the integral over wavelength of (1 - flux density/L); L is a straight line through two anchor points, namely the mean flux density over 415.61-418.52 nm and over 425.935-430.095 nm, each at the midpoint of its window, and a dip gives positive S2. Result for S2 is -0.16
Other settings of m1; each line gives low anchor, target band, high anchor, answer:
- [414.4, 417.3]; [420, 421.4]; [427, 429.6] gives 0.012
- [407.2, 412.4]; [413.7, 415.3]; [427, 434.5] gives -0.084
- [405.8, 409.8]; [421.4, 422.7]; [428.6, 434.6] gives 0.009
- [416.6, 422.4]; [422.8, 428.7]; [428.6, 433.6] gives -0.069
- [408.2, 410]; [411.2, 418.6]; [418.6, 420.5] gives -0.039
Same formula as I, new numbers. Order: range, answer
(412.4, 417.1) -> 13.5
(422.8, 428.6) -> 13.7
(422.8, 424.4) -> 14.3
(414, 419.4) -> 13.5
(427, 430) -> 13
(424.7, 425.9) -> 13.8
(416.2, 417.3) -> 13.3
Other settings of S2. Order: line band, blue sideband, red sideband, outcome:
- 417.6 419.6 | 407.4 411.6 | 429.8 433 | -0.169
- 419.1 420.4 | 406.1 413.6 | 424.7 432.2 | -0.020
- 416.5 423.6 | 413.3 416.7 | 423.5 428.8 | 0.148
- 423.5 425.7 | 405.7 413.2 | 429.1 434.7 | -0.215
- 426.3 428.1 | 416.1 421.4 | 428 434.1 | -0.050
